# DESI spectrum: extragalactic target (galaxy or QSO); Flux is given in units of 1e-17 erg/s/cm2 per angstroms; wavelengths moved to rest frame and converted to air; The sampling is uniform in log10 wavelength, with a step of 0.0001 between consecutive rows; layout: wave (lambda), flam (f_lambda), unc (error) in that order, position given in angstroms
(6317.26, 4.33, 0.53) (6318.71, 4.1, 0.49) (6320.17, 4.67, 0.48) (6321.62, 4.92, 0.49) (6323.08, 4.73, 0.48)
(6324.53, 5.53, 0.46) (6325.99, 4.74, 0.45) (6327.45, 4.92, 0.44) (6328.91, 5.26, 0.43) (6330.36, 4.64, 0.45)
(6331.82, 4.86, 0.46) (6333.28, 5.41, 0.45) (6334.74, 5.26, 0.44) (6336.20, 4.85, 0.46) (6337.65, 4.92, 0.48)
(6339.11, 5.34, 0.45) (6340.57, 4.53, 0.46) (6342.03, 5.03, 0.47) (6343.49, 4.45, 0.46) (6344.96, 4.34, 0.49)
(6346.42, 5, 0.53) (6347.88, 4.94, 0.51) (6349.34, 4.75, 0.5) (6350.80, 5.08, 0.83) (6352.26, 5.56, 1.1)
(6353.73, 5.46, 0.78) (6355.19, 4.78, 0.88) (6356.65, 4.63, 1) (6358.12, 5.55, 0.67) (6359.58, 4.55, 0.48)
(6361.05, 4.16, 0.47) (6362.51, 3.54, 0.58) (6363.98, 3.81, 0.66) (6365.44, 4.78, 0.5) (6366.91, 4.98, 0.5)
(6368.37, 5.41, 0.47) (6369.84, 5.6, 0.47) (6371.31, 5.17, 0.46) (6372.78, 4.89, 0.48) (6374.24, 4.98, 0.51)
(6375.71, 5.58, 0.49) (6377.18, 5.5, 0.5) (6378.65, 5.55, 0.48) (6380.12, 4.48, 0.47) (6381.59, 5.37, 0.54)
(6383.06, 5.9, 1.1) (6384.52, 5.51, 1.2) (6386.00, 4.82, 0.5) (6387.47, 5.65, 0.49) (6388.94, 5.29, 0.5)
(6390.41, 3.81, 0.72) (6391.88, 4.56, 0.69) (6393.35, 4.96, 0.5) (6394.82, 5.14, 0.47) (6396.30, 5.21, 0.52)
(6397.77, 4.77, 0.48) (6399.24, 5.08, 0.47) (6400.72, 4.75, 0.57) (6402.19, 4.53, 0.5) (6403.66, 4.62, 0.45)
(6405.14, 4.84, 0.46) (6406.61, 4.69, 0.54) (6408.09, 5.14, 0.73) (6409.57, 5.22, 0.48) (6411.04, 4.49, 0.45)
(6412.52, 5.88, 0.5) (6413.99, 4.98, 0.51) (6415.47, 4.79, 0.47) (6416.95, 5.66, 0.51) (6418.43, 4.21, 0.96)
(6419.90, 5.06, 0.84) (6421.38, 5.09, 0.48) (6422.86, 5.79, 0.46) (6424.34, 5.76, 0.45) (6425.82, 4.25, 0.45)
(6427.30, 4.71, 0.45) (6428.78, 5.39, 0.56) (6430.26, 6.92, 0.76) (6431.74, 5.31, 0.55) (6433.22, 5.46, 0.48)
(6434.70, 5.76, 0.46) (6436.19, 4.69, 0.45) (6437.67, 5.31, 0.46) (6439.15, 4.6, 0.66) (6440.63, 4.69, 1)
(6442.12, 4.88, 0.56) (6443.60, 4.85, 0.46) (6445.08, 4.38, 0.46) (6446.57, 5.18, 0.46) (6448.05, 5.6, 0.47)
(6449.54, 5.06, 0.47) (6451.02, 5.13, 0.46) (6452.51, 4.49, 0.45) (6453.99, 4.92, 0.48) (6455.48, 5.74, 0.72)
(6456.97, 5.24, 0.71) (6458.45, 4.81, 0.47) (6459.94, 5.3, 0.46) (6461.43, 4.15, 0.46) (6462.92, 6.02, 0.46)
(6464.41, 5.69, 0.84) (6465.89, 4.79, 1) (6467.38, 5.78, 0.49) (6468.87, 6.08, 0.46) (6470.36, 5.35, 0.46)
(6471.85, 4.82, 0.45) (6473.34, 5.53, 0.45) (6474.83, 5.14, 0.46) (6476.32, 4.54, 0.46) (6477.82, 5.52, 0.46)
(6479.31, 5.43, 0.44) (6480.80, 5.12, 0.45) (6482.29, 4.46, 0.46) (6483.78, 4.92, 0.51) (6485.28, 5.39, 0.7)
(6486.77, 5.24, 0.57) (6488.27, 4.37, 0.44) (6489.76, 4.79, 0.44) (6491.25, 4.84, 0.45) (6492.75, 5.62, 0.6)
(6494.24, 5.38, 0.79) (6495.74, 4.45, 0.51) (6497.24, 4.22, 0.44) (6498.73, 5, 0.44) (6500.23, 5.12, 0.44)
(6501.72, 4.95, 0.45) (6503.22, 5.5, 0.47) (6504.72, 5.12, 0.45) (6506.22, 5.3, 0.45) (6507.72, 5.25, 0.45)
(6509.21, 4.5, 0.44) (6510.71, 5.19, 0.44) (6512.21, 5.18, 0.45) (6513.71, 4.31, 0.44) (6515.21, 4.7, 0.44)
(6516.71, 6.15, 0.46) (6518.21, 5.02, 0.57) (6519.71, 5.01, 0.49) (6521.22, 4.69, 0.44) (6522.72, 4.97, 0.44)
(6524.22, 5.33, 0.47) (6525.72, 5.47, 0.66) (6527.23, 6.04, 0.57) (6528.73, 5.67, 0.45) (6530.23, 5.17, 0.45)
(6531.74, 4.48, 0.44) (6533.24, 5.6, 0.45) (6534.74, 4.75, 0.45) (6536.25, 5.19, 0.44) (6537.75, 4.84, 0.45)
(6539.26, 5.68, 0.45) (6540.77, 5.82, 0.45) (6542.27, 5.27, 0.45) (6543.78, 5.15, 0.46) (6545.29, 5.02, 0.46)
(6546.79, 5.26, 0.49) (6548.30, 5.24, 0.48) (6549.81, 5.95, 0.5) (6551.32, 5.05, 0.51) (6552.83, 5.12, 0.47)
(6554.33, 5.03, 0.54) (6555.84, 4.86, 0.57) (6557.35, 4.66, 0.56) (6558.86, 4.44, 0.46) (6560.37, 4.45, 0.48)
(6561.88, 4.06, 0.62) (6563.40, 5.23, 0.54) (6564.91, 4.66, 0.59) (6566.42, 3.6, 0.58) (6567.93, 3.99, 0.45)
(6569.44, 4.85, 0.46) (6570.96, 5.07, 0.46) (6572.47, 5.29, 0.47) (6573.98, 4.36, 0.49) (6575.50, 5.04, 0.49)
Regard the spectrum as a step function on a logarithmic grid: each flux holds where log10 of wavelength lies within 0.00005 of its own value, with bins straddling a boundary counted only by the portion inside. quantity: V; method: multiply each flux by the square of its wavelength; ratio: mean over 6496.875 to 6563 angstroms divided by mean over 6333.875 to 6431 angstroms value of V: 1.06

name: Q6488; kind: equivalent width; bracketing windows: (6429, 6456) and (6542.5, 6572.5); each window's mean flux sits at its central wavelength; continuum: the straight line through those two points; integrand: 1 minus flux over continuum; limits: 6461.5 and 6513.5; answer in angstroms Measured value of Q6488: -0.8 angstroms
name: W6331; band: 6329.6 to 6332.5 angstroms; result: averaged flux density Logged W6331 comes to 4.76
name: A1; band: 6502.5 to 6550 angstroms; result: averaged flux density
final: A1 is 5.2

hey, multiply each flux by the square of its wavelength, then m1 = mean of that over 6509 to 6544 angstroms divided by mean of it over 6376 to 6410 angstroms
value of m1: 1.1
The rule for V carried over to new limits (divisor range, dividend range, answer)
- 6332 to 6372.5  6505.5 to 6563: 1.11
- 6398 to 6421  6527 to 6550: 1.12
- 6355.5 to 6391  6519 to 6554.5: 1.11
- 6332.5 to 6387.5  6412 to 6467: 1.06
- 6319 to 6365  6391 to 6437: 1.08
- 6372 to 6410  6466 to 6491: 1.05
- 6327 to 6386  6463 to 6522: 1.07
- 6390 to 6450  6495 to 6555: 1.06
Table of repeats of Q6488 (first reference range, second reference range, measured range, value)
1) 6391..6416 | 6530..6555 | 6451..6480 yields -1.01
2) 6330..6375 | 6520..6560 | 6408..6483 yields -2.01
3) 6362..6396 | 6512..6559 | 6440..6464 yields 0.25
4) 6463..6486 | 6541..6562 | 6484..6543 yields 0.23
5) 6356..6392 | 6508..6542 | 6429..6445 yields -0.51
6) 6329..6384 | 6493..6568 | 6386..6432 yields -0.50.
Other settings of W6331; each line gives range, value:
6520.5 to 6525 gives 5.01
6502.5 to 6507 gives 5.3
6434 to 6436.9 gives 5.21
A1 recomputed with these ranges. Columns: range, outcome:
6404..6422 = 4.99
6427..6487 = 5.18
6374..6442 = 5.1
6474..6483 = 5.04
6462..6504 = 5.14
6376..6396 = 5.13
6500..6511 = 5.12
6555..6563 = 4.53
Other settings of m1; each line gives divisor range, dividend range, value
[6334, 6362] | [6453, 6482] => 1.11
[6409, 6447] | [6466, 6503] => 1.01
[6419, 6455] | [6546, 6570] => 0.97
